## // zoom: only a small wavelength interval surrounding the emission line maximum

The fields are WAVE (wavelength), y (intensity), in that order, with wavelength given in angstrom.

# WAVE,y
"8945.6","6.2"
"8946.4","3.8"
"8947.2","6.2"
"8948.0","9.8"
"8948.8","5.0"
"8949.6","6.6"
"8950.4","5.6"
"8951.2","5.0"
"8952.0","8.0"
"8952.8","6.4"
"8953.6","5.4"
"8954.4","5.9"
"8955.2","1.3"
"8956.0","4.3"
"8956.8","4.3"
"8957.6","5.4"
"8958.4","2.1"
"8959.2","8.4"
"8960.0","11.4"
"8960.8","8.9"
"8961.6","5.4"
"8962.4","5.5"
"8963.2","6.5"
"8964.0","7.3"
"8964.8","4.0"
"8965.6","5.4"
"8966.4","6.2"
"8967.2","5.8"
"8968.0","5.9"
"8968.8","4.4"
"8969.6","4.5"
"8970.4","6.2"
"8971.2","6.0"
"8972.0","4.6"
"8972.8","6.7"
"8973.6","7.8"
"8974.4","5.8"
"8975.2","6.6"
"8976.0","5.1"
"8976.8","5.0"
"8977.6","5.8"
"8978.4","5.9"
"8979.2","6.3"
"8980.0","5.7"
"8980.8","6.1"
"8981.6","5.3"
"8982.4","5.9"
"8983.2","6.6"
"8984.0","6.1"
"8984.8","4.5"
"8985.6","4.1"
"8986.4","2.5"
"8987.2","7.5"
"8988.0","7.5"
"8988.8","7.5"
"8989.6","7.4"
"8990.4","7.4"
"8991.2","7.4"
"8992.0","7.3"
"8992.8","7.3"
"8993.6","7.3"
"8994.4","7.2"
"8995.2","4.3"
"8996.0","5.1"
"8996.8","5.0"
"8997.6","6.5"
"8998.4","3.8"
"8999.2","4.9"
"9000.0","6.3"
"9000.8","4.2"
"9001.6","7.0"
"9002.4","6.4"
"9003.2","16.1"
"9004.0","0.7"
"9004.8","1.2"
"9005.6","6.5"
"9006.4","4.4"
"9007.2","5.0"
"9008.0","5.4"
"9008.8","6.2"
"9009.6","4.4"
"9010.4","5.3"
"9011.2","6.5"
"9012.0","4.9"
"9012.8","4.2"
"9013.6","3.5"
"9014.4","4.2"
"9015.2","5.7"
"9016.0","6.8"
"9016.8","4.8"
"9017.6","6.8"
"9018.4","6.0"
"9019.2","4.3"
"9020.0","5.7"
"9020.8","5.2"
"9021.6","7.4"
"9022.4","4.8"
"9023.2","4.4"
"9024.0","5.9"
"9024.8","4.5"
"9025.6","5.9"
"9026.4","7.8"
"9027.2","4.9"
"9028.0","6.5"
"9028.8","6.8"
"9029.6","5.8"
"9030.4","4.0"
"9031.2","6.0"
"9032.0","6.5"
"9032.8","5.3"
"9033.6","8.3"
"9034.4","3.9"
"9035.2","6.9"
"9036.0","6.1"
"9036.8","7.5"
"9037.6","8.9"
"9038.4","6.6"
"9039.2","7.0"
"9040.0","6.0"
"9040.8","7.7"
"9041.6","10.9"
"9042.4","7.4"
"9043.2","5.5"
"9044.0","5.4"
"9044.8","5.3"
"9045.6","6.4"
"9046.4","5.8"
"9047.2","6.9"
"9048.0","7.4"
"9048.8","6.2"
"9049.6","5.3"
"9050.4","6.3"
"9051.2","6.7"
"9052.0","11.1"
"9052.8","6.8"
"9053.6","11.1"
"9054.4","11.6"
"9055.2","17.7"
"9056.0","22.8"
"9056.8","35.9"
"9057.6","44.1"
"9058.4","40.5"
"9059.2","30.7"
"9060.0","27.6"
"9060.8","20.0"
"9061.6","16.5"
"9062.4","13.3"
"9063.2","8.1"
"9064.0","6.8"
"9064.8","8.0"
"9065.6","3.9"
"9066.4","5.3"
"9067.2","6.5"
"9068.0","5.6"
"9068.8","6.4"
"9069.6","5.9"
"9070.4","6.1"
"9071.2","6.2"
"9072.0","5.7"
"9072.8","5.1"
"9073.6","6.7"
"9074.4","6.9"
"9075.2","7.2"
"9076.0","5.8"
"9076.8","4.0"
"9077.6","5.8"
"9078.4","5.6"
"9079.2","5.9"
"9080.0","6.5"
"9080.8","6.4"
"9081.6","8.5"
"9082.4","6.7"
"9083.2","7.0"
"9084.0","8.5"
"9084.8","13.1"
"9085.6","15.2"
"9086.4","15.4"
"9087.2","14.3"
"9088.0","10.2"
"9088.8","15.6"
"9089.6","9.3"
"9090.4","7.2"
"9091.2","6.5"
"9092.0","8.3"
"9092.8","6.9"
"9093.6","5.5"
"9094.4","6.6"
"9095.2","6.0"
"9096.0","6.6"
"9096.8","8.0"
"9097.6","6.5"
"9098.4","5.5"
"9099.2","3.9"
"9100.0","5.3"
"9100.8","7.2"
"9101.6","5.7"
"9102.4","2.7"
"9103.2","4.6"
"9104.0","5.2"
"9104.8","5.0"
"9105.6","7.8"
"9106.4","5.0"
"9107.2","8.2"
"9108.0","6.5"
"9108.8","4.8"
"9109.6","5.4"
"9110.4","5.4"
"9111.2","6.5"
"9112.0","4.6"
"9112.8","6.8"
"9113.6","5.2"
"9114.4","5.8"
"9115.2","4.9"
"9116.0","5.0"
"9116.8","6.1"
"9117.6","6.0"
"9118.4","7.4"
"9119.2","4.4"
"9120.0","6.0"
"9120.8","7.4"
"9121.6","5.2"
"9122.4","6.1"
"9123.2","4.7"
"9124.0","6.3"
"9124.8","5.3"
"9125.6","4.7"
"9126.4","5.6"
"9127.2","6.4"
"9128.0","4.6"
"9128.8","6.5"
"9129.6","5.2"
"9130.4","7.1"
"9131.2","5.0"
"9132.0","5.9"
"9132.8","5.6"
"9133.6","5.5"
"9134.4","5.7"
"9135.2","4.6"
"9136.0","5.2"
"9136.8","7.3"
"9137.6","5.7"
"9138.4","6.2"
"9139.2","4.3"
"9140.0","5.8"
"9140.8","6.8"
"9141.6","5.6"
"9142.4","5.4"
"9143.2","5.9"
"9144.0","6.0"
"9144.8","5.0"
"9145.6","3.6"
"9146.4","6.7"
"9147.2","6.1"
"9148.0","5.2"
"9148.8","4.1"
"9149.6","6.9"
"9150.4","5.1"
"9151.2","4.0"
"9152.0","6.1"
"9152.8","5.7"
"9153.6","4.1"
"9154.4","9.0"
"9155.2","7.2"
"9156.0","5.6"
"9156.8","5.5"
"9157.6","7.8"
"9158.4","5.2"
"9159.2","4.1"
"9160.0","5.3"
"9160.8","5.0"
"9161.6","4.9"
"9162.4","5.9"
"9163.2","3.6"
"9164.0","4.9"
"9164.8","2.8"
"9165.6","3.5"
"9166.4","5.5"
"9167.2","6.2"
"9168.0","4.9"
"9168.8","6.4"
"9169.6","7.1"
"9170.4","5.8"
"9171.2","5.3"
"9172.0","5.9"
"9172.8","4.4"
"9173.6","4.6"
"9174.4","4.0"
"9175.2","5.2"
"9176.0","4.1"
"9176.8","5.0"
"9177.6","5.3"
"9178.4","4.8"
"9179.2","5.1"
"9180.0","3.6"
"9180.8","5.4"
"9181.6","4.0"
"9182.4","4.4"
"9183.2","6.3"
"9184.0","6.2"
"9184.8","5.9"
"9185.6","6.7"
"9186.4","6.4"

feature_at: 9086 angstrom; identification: [N II] 6583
